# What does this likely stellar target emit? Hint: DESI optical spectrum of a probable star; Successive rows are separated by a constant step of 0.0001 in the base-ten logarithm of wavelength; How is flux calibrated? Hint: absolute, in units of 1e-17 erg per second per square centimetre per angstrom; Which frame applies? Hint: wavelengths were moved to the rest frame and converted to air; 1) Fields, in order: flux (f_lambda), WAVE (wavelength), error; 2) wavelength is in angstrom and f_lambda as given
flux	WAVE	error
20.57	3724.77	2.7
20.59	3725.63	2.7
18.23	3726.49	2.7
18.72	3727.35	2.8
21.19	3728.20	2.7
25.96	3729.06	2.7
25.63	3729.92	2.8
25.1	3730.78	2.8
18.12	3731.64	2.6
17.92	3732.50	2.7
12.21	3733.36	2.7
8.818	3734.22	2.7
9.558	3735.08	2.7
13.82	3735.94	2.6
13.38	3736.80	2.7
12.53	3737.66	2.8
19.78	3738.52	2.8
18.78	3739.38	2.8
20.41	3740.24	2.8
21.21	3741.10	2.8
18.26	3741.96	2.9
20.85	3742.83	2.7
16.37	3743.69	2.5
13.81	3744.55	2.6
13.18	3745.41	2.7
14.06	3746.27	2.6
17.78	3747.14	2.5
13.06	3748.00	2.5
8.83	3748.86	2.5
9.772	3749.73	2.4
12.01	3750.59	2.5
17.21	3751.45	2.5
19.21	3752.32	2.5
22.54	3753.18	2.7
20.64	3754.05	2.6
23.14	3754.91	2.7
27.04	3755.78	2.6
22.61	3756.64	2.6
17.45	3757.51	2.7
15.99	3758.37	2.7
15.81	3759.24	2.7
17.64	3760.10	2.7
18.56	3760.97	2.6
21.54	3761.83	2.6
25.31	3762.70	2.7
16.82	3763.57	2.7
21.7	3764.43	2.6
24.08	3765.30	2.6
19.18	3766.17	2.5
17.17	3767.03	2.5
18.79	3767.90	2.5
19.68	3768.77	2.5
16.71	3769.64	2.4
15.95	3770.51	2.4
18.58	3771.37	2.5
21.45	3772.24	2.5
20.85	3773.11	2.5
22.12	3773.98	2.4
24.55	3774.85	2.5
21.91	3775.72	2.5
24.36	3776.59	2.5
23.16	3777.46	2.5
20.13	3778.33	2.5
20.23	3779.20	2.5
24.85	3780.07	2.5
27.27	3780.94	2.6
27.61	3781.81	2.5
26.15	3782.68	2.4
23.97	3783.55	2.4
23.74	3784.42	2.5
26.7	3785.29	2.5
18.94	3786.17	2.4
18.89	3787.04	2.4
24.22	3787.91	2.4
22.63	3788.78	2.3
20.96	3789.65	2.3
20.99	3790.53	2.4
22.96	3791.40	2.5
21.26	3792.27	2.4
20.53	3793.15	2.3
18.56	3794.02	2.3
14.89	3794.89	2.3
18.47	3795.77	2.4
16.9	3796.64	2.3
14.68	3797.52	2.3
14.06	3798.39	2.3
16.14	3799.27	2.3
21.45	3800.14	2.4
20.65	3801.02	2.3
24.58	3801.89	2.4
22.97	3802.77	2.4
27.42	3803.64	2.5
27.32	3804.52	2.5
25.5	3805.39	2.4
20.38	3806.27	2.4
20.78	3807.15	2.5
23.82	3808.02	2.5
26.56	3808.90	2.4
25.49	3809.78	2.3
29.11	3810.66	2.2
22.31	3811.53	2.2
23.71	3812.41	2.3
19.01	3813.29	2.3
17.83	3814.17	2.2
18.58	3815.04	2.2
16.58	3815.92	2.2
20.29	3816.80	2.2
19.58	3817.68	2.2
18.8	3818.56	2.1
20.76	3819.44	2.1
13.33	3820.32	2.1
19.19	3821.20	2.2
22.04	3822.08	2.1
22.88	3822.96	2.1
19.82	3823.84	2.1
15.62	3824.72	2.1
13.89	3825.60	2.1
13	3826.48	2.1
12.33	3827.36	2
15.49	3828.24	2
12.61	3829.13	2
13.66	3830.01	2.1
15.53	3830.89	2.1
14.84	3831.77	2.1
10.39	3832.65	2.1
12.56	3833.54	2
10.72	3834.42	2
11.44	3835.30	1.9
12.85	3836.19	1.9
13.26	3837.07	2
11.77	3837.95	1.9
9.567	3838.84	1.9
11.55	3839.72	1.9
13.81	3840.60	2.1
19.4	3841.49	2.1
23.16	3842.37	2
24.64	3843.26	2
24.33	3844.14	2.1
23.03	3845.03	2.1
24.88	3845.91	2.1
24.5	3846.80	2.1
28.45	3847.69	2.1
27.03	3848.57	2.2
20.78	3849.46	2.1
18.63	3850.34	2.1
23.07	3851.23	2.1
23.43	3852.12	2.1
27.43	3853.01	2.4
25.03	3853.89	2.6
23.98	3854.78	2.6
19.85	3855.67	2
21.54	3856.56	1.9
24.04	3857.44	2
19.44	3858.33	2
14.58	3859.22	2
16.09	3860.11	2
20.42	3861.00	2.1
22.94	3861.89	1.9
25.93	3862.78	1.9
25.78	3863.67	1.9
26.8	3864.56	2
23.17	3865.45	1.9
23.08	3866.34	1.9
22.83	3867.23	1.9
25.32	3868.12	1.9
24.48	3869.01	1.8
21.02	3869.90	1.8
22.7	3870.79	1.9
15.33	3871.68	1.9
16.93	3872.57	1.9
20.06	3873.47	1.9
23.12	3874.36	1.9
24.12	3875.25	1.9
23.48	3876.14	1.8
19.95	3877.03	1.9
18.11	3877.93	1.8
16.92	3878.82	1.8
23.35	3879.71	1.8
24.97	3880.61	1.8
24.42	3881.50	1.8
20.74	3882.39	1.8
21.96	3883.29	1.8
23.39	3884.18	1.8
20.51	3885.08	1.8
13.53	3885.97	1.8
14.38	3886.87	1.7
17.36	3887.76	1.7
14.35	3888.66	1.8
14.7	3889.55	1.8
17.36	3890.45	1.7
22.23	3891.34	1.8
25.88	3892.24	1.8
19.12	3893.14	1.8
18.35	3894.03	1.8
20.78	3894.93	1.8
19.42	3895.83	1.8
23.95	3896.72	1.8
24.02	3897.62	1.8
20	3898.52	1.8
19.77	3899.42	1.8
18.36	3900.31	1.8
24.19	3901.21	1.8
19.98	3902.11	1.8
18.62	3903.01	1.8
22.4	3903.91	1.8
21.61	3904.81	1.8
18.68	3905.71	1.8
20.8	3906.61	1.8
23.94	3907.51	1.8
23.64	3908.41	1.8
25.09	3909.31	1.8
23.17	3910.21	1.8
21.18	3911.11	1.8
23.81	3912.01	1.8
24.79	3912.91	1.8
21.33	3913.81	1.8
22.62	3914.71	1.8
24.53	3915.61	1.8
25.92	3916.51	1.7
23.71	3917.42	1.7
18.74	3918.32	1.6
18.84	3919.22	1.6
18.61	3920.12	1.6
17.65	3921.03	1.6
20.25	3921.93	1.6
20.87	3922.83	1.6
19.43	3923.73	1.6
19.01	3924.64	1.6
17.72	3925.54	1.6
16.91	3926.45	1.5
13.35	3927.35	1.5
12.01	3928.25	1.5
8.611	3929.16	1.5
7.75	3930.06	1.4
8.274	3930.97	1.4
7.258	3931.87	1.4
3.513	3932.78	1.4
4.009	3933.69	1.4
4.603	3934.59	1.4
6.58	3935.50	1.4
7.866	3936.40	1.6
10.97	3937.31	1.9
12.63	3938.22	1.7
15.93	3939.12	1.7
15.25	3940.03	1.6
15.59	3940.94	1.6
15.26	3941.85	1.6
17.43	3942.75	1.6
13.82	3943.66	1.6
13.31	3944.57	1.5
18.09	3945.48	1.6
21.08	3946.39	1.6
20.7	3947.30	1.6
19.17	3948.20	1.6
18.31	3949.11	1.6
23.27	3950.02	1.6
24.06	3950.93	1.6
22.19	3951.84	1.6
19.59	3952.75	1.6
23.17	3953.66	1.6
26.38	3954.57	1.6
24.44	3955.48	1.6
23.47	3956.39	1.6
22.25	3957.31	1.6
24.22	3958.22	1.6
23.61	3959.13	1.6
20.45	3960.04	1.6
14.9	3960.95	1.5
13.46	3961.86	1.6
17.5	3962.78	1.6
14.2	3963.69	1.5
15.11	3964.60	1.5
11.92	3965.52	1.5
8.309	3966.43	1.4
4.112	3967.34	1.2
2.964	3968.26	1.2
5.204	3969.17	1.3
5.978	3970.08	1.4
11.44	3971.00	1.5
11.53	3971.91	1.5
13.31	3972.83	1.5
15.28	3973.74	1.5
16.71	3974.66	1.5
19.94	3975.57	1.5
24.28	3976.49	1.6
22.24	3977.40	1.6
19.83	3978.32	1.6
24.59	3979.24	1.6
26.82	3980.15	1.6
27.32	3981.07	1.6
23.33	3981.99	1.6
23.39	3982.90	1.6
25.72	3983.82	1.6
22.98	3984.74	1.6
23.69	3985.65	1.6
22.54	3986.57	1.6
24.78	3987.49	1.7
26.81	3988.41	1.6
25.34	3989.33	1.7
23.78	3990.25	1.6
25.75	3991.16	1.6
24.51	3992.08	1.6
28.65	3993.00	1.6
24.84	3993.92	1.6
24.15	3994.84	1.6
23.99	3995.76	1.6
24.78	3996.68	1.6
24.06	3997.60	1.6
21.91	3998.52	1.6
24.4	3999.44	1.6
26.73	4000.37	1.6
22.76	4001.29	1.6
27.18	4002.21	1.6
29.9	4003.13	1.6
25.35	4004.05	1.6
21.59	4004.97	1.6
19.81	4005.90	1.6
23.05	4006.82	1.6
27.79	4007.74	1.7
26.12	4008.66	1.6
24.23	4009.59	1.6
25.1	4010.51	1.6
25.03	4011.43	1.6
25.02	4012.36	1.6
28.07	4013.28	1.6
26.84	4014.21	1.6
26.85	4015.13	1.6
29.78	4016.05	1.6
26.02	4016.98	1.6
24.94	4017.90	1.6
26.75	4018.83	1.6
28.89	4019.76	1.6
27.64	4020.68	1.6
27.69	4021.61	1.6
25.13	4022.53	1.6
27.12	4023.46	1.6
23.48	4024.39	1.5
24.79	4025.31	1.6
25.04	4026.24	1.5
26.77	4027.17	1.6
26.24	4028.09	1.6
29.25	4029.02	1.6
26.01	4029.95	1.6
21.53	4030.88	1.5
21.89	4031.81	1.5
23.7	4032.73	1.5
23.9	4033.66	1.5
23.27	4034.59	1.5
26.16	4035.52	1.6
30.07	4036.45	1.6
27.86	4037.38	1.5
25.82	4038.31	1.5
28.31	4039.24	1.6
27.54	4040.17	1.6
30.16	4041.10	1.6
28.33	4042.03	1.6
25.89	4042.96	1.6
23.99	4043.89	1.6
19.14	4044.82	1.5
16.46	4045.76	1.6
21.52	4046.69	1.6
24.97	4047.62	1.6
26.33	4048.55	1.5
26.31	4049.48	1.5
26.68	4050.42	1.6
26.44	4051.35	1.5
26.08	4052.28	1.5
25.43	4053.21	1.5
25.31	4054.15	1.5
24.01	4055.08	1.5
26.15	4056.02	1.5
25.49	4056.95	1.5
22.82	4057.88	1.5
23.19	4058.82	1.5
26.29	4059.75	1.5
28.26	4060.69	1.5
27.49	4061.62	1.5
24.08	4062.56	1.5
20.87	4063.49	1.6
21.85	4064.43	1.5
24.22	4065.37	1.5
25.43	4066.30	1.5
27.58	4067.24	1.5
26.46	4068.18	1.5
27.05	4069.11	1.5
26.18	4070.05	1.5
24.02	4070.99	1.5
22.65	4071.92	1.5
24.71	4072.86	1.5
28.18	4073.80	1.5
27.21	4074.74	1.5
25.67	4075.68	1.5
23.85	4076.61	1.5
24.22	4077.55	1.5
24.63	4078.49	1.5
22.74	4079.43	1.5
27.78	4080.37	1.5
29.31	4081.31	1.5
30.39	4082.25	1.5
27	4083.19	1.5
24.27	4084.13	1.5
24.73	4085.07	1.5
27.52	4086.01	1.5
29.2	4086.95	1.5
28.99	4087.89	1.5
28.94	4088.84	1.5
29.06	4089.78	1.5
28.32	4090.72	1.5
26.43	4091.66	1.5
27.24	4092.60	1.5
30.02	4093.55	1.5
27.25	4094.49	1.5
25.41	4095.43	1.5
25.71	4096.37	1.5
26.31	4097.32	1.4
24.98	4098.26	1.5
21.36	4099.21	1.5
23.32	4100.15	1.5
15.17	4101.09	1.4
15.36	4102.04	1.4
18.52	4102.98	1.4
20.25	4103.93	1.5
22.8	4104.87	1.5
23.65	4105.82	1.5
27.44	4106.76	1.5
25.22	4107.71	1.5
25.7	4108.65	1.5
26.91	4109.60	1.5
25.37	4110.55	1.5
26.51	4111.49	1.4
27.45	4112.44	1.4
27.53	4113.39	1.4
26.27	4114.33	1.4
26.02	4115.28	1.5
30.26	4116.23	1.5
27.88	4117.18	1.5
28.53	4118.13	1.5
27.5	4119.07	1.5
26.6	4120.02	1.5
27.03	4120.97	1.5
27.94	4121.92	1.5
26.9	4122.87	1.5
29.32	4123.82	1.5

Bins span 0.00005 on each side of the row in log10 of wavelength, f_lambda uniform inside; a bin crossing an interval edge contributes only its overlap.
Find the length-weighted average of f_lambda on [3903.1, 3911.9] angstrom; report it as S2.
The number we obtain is 22.2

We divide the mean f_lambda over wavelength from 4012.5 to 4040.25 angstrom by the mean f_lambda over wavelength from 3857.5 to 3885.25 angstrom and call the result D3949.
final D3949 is 1.2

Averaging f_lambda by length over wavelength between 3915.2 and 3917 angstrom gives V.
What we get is 25.1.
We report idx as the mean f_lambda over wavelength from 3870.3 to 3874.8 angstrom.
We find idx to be 19.6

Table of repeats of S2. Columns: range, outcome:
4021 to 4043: 26.1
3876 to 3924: 20.8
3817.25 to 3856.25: 18.3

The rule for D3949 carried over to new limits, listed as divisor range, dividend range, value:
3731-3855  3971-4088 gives 1.29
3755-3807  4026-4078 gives 1.20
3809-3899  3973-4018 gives 1.23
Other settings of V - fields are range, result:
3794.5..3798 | 16.2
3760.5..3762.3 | 20.1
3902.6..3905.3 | 20.9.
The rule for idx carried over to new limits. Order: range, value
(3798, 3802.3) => 19.4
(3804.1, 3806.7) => 24.4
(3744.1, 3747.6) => 14.7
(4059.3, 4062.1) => 27.3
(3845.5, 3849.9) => 25.1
